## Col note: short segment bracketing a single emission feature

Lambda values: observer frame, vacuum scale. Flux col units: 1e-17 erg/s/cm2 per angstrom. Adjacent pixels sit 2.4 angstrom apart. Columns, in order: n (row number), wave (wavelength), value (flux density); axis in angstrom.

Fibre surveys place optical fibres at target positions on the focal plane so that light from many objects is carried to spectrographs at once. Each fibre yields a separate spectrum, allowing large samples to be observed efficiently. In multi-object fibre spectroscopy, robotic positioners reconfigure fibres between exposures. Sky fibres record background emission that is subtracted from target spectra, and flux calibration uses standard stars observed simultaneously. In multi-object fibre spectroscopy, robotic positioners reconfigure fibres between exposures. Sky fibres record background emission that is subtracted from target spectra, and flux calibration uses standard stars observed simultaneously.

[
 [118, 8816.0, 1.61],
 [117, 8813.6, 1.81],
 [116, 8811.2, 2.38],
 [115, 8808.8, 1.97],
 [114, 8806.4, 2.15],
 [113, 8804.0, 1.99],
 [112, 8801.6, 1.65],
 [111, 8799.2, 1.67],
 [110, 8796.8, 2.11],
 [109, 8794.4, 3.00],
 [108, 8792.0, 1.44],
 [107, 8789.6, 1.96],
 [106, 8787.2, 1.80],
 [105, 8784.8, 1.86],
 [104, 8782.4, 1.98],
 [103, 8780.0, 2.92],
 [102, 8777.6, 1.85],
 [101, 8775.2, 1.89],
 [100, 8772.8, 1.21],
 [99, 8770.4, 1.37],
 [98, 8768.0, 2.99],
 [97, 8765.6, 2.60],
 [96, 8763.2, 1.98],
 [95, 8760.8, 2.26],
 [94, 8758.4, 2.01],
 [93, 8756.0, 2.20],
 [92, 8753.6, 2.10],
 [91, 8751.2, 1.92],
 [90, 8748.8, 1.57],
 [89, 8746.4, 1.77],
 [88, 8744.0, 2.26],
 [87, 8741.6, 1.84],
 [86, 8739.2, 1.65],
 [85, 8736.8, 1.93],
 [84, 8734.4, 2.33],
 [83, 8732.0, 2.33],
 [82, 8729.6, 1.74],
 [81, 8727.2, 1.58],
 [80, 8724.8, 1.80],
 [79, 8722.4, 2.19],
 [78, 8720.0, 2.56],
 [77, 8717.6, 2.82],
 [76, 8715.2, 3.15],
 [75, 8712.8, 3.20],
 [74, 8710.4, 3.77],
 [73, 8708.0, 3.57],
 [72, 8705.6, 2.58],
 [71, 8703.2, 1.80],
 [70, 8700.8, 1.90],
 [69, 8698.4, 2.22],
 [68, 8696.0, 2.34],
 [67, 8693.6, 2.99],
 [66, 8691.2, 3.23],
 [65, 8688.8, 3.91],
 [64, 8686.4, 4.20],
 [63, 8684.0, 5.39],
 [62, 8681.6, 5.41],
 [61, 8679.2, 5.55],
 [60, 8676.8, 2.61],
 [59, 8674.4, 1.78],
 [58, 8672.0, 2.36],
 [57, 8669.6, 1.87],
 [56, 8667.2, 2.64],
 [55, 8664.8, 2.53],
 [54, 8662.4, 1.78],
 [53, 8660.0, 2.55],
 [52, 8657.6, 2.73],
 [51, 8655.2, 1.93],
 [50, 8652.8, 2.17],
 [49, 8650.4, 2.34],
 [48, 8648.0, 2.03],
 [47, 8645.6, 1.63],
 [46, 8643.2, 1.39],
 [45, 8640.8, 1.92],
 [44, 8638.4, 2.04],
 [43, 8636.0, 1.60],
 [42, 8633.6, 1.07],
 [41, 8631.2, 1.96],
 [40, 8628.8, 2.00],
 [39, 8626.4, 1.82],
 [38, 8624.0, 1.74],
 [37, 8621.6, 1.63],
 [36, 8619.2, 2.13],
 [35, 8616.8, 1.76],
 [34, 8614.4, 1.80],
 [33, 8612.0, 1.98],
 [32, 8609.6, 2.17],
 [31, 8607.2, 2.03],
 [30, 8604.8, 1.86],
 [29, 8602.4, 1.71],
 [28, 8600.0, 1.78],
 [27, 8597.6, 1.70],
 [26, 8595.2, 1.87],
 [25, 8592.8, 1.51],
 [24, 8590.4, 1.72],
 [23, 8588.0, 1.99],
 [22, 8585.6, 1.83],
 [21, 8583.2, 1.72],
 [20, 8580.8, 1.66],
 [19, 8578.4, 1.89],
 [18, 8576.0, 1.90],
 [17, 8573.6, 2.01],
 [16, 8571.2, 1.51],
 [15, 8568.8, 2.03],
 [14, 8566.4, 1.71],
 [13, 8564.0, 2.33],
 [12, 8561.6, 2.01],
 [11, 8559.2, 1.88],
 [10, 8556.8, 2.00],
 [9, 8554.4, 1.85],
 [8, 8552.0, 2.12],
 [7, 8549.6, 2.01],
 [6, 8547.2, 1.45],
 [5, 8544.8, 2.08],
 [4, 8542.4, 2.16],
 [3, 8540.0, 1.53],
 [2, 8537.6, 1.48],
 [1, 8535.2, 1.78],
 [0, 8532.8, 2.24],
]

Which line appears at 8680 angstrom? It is H-alpha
